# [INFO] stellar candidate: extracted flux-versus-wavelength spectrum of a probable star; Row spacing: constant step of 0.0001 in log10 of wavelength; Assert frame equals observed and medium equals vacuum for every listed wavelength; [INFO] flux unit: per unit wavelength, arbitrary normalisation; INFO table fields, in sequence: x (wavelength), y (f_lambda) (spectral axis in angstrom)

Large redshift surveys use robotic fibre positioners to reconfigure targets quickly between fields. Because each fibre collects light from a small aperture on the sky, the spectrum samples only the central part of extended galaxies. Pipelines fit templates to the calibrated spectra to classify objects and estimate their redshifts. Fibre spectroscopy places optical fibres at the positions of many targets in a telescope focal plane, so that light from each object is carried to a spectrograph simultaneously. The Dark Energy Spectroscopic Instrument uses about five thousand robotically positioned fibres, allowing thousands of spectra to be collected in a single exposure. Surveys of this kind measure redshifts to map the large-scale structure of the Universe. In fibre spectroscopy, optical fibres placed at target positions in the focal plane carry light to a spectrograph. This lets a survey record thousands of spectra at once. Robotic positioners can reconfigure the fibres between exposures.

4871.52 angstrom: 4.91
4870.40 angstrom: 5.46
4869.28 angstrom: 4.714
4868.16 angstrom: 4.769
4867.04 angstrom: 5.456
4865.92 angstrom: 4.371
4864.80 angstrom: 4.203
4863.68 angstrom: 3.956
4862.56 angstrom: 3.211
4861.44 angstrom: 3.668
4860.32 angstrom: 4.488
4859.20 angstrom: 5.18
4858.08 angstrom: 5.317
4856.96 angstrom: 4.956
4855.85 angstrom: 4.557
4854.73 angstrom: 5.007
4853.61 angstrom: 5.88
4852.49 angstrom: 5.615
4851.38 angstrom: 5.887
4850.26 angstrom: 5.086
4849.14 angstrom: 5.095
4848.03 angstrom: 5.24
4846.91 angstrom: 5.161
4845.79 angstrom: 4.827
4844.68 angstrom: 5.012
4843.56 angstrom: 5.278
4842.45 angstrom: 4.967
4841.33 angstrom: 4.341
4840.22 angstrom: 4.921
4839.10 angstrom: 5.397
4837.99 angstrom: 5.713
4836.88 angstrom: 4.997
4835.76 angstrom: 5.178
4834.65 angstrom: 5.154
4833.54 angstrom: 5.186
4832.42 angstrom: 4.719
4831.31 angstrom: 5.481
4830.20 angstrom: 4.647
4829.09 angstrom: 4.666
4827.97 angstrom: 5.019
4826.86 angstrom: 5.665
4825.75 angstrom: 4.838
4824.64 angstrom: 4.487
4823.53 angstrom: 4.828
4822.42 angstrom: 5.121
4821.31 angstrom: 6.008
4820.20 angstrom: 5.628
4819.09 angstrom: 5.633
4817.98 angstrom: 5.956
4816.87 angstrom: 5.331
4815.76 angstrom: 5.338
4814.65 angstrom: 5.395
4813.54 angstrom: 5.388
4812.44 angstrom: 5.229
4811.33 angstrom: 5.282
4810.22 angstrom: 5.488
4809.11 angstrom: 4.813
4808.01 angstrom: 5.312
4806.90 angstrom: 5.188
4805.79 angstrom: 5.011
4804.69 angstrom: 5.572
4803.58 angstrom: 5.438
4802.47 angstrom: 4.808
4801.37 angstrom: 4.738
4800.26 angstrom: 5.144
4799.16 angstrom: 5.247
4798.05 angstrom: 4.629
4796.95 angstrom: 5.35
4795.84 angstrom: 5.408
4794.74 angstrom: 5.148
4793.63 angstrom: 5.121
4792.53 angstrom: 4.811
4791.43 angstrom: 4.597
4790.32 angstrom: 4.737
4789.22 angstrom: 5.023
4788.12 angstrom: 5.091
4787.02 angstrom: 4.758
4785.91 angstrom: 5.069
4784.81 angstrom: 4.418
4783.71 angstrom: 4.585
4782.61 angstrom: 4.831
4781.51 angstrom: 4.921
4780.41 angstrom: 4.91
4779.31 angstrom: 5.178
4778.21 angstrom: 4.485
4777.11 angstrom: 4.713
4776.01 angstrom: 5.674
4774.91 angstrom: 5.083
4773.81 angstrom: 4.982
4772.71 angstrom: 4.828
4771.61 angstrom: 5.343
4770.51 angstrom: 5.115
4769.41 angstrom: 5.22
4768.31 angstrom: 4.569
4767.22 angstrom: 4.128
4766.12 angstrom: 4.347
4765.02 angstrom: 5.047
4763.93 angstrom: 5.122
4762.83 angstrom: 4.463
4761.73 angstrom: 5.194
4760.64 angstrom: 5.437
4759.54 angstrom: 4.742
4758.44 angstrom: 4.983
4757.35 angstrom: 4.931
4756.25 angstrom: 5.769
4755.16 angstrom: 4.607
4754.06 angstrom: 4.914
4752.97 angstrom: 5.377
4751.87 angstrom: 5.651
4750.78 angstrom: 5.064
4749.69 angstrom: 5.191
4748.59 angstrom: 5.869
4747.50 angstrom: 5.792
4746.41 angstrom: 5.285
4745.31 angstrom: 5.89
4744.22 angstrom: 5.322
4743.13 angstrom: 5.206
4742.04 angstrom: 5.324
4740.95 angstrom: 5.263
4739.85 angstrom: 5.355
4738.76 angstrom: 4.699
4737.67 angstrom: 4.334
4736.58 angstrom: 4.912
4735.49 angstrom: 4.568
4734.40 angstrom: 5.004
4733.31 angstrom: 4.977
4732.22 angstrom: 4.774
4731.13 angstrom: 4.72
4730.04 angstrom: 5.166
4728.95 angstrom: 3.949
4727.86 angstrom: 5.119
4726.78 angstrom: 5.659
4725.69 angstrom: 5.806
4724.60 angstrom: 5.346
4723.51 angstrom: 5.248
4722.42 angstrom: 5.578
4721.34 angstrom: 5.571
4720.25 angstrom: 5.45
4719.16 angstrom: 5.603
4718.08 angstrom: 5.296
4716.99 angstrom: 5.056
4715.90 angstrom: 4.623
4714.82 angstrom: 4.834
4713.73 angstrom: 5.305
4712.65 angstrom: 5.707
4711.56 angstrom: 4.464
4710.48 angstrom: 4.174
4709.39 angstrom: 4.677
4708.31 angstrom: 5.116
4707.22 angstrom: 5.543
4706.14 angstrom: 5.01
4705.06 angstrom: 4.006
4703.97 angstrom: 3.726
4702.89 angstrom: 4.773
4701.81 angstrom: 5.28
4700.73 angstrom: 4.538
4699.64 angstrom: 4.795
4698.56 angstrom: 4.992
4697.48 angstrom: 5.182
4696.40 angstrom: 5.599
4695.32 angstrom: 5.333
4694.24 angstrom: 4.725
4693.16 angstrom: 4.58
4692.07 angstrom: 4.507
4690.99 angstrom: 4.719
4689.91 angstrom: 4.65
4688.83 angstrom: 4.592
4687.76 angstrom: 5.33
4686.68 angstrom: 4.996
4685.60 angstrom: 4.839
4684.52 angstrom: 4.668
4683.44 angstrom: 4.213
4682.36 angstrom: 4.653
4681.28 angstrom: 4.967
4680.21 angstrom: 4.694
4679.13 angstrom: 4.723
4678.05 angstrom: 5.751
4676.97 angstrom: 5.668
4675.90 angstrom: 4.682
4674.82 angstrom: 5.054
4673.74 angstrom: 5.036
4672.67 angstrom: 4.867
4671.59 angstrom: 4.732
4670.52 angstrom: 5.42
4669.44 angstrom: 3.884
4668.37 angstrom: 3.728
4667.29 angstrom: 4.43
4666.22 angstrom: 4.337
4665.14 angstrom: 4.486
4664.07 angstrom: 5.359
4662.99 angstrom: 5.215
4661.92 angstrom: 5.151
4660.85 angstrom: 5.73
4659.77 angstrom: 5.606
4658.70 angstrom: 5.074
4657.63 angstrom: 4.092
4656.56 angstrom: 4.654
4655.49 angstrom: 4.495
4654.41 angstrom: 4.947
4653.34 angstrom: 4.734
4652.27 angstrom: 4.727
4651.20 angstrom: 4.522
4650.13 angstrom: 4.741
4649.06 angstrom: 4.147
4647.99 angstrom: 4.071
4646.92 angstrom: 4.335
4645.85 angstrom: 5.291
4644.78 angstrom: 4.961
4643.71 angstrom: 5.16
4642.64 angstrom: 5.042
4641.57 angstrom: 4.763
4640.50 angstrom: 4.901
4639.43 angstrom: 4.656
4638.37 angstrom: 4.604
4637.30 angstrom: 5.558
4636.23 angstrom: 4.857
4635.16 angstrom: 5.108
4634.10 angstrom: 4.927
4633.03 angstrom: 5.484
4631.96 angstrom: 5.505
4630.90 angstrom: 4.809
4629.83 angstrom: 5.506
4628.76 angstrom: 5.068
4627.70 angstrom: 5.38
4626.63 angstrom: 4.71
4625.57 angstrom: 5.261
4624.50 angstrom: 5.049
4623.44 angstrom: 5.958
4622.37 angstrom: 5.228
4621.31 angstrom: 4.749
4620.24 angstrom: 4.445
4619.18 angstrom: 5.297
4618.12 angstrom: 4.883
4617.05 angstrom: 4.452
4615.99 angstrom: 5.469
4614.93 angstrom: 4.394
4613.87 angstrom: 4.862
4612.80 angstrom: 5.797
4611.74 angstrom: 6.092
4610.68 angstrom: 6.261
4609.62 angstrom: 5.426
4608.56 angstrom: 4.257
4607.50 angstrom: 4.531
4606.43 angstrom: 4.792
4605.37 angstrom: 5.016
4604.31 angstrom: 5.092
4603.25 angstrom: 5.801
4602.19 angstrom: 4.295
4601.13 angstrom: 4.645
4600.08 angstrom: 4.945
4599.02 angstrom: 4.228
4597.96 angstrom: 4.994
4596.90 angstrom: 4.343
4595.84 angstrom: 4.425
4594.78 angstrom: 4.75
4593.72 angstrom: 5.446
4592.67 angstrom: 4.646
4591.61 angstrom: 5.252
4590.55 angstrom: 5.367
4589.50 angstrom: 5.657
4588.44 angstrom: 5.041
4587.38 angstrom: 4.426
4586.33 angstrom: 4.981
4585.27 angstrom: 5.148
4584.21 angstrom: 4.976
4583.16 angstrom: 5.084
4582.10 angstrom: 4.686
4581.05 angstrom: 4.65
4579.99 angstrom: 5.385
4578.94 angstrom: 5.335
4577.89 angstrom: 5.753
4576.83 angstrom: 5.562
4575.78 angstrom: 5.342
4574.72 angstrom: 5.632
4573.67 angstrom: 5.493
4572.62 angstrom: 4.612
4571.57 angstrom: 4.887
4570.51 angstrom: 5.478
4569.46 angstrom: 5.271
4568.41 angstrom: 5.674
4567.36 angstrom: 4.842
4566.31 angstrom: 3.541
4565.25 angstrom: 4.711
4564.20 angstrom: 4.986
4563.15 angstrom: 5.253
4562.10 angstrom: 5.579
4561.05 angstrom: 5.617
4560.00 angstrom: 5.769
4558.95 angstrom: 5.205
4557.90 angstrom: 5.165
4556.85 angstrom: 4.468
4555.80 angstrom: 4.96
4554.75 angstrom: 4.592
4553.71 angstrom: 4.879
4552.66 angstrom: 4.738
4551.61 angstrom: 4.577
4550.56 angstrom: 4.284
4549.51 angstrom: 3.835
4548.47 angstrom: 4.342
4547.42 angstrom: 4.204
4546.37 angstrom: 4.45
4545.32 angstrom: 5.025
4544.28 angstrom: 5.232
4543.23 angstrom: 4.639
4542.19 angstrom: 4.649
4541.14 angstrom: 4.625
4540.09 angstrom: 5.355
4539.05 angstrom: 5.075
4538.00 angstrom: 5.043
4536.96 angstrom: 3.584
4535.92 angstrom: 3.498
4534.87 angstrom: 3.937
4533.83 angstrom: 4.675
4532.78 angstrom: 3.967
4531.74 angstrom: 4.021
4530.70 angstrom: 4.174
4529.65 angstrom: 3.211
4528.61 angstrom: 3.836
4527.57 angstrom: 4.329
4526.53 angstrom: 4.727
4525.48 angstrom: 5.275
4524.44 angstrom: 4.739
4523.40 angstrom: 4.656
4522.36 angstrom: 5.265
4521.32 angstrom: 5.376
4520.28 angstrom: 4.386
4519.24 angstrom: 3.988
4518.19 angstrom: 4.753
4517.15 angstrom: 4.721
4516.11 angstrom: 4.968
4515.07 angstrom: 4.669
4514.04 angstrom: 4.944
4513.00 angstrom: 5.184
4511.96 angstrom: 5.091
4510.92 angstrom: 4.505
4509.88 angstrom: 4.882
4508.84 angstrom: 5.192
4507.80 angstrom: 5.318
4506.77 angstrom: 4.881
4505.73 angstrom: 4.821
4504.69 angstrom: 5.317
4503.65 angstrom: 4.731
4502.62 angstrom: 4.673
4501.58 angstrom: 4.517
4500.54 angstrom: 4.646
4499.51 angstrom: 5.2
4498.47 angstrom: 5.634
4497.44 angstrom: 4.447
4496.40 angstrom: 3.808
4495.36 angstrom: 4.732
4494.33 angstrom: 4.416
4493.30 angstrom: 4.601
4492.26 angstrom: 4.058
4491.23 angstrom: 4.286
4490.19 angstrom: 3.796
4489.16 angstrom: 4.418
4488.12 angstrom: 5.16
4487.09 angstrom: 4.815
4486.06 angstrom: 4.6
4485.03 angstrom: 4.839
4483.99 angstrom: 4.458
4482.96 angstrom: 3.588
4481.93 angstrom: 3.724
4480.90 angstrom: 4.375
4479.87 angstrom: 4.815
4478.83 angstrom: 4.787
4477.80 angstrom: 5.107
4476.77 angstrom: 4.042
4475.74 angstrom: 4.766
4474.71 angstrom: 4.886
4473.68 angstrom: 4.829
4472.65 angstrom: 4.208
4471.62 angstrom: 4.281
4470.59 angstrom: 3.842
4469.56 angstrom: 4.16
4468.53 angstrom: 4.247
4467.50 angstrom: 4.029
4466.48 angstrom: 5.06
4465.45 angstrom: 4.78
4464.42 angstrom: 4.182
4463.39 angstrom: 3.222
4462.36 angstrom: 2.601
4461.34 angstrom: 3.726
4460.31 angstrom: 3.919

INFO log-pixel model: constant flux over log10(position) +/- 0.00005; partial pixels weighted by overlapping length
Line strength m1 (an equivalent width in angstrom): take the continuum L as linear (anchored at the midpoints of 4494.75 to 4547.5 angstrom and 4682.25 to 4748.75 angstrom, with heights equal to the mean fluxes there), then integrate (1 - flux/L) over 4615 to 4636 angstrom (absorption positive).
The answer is -1.1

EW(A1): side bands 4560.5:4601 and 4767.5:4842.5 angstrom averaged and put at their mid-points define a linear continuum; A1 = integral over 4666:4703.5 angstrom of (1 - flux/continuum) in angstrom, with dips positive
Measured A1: 1.7 angstrom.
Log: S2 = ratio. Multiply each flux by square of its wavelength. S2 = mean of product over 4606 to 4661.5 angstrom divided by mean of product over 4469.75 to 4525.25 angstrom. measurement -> 1.1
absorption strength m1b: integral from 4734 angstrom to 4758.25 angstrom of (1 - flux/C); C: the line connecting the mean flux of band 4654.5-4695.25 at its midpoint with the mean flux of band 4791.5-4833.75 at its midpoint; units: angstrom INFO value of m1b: -0.9 angstrom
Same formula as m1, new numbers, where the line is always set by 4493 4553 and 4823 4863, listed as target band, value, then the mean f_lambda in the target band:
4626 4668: -1.1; 4.9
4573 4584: -1.4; 5.28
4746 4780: -1.1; 5.07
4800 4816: -0.8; 5.21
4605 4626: -1.7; 5.11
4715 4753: -2.5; 5.2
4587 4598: -0.6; 4.94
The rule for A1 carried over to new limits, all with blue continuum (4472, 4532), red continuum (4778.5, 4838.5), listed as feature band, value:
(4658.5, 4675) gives 0.0 angstrom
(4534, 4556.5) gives 0.7 angstrom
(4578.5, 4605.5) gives -1.0 angstrom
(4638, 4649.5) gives 0.3 angstrom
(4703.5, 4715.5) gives 0.4 angstrom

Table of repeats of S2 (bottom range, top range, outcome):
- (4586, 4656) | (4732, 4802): 1.08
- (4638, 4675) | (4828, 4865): 1.12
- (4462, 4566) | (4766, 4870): 1.24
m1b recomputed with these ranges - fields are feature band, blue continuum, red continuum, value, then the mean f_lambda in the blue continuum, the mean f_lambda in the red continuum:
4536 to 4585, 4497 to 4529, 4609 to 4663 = -0.2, 4.83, 5.02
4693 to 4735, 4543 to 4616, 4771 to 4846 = 0.3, 4.99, 5.09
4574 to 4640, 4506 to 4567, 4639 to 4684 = -4.4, 4.68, 4.8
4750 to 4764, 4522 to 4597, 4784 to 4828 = 0.0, 4.82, 5.15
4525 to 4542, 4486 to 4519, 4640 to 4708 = 1.5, 4.74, 4.82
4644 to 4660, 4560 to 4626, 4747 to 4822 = 1.3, 5.07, 5.11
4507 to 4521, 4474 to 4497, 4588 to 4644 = -0.7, 4.46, 5.04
